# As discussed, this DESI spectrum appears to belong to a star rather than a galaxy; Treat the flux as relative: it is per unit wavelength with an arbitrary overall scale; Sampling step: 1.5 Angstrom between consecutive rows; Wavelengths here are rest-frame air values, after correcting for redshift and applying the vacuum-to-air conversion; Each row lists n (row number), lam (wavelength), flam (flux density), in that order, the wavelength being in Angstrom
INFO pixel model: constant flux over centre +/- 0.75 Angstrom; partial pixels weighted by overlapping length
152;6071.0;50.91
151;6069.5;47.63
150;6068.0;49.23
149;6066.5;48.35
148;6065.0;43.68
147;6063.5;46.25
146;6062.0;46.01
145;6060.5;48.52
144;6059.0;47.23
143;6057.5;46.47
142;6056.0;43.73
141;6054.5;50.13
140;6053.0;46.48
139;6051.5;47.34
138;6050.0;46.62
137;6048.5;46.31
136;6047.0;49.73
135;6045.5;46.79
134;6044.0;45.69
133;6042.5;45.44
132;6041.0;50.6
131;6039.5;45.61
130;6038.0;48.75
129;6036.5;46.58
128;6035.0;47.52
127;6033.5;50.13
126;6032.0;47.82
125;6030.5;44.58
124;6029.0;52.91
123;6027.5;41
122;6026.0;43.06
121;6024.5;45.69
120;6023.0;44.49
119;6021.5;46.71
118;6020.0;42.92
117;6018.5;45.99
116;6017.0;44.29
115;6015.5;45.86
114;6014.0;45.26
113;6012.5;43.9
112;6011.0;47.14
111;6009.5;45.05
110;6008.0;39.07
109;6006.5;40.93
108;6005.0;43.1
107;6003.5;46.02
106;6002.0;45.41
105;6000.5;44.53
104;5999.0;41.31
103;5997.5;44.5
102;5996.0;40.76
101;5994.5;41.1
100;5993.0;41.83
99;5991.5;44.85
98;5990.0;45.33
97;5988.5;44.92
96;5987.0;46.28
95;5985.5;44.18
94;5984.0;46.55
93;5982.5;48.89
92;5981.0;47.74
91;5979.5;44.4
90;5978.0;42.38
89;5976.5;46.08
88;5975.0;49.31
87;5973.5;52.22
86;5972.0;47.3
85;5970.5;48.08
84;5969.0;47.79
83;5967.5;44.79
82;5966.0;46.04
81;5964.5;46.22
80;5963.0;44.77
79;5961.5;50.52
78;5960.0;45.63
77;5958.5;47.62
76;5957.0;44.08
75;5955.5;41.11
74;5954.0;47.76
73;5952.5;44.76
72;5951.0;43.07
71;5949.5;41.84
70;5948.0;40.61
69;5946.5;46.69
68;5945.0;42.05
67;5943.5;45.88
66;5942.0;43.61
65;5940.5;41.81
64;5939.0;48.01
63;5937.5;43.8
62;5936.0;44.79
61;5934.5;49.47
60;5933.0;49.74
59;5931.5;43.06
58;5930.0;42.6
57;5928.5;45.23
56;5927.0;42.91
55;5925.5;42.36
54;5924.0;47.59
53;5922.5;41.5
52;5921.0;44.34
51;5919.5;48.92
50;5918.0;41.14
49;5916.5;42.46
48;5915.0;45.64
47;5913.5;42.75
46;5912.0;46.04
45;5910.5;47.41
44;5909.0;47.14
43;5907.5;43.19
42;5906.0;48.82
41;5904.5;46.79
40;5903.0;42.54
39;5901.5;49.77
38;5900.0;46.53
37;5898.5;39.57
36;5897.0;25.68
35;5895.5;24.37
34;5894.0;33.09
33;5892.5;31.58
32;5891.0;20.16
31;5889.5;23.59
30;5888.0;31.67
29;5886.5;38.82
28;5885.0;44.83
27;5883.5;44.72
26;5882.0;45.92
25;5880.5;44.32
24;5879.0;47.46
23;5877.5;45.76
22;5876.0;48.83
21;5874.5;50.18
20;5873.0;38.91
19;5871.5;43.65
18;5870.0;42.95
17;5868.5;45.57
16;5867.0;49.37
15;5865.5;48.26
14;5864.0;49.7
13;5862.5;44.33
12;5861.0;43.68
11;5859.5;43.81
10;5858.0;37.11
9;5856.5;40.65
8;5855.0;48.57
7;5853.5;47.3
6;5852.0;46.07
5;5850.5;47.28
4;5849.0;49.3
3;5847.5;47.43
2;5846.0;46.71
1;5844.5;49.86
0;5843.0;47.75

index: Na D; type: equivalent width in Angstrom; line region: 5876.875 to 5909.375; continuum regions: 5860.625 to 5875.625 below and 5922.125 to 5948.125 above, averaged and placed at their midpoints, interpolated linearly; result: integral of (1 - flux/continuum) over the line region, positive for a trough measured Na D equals 4.4 Angstrom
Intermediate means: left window 45.8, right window 44.7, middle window 39.3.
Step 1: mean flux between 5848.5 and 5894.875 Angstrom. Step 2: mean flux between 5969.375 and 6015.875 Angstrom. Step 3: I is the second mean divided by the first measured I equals 1.1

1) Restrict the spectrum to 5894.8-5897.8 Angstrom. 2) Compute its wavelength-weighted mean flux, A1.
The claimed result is 25.3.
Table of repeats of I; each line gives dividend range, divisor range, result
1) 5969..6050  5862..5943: 1.07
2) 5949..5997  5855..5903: 1.11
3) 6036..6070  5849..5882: 1.03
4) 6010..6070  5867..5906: 1.16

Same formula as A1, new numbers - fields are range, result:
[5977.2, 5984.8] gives 46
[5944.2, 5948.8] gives 43.1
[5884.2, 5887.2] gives 41.9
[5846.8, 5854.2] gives 47.5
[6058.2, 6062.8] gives 47.2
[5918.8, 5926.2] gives 44.9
